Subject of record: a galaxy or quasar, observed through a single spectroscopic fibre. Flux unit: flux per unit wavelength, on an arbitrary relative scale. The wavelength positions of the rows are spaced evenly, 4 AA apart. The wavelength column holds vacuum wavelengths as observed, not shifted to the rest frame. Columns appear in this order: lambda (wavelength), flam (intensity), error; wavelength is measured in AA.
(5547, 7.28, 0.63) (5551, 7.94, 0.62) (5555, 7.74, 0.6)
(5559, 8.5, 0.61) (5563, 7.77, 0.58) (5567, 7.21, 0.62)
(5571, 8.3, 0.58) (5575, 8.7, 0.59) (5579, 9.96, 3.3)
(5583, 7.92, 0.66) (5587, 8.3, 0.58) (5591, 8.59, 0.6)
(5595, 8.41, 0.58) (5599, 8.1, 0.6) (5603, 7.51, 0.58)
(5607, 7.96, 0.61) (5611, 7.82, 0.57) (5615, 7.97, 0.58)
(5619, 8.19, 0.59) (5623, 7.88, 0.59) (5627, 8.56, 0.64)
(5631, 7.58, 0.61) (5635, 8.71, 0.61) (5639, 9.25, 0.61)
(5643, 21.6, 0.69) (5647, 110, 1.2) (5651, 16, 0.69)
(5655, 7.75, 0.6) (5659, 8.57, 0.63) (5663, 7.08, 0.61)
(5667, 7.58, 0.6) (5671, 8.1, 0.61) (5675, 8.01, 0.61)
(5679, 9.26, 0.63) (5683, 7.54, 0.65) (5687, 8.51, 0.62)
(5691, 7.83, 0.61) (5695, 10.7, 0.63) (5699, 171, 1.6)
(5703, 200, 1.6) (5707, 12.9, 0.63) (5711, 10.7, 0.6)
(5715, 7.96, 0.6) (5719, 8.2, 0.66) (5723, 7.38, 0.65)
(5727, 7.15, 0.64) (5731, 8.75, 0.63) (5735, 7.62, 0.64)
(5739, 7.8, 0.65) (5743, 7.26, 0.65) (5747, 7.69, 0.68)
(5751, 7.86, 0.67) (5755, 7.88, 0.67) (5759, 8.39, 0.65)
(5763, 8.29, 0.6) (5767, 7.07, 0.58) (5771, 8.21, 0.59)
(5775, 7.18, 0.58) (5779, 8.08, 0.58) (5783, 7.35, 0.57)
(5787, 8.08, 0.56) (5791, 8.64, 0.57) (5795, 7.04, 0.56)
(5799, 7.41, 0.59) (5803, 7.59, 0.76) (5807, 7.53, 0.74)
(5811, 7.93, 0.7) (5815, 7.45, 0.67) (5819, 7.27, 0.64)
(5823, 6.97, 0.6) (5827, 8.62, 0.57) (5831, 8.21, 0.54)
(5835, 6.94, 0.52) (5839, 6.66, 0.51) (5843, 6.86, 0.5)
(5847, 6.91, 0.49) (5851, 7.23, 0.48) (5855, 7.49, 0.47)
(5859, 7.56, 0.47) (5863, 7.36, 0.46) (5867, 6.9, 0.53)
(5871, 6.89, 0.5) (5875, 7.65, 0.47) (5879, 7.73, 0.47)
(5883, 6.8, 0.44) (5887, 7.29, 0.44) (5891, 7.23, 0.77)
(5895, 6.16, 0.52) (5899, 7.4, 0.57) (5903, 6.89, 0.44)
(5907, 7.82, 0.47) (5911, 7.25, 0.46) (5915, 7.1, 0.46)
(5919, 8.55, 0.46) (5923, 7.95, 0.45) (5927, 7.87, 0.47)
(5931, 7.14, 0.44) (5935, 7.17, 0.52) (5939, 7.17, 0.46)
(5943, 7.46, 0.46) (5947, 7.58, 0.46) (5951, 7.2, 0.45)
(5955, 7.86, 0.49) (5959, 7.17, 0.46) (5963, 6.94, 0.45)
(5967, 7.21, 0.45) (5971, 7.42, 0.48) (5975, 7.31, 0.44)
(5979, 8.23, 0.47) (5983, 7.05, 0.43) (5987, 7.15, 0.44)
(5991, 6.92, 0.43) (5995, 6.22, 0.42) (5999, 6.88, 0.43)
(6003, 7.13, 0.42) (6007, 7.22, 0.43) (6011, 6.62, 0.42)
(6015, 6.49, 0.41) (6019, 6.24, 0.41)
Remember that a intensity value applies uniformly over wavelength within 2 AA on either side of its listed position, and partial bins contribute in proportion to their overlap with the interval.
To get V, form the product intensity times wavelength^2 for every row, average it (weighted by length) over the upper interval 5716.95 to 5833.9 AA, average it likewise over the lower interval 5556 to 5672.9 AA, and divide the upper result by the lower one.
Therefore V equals 0.7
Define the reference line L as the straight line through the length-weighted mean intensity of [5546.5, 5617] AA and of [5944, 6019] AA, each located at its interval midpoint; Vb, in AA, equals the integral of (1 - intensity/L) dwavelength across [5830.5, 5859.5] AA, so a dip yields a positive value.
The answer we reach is 1.2 AA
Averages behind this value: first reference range 8.13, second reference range 7.12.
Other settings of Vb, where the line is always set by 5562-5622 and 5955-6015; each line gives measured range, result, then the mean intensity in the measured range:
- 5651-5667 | -1.6 AA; 8.8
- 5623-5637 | -0.3 AA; 8.23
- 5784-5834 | -0.8 AA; 7.71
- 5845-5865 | 0.4 AA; 7.31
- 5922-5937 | -0.5 AA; 7.5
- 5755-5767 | -0.5 AA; 8.05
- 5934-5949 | -0.3 AA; 7.36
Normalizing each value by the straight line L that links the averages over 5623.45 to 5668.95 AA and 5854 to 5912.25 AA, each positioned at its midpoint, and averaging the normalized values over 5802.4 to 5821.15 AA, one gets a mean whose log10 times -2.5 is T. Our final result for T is 0.38 mag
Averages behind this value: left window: 19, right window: 7.22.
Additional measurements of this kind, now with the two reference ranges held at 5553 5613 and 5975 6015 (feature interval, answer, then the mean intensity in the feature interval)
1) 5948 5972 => -0.027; 7.31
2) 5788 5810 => -0.013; 7.67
